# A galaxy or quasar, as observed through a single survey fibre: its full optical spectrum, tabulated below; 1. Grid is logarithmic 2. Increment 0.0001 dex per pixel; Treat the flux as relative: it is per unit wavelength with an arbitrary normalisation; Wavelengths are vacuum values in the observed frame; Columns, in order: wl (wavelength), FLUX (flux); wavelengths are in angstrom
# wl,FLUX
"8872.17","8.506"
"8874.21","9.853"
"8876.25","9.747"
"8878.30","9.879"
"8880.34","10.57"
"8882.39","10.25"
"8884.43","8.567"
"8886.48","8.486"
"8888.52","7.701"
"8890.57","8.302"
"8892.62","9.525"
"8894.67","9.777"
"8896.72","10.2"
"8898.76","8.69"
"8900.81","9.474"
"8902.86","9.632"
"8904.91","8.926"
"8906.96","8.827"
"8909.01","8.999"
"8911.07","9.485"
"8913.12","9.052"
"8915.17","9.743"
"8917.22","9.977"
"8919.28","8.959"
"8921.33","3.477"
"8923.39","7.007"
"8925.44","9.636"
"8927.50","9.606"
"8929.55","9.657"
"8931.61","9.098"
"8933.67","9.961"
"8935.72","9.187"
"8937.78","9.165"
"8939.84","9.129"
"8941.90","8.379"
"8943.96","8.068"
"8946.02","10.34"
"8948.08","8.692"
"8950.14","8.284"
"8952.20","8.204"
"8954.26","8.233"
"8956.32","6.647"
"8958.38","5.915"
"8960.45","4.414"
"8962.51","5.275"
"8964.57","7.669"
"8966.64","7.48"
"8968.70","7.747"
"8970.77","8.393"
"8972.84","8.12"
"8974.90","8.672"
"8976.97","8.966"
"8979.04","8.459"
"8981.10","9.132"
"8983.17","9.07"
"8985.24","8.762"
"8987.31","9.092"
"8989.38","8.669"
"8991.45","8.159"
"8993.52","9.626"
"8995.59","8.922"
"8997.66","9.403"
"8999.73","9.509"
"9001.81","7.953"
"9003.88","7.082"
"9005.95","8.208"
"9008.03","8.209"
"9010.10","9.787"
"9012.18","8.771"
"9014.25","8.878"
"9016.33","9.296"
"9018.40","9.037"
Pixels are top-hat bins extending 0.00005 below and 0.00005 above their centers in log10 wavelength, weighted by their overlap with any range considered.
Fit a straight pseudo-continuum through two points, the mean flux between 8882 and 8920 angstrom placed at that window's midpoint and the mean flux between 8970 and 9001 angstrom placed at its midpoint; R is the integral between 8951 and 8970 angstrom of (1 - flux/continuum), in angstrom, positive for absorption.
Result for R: 4.4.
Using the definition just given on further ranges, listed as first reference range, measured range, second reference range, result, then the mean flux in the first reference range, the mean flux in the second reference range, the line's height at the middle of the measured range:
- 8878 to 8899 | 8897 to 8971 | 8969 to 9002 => 5.5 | 9.27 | 8.8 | 9.05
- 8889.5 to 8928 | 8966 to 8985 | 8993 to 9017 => 0.7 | 8.9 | 8.78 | 8.81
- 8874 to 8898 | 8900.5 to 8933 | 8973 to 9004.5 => 1.3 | 9.38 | 8.77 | 9.2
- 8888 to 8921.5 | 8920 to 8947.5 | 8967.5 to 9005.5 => 0.6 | 9.02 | 8.64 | 8.89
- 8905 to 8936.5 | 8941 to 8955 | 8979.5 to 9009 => 0.3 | 8.84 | 8.7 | 8.79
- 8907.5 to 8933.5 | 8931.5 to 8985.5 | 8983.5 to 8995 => 4.0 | 8.76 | 8.88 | 8.83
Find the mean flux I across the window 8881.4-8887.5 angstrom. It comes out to 9.1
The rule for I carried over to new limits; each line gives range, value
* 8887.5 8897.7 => 9.09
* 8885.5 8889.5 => 8.11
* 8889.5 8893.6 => 8.88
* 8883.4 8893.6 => 8.52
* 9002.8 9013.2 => 8.41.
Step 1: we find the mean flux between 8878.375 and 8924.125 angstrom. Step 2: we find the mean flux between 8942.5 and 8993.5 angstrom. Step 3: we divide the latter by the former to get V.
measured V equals 0.9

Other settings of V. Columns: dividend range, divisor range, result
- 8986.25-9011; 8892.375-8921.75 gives 0.96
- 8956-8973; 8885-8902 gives 0.75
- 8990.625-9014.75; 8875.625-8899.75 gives 0.94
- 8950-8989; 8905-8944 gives 0.89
